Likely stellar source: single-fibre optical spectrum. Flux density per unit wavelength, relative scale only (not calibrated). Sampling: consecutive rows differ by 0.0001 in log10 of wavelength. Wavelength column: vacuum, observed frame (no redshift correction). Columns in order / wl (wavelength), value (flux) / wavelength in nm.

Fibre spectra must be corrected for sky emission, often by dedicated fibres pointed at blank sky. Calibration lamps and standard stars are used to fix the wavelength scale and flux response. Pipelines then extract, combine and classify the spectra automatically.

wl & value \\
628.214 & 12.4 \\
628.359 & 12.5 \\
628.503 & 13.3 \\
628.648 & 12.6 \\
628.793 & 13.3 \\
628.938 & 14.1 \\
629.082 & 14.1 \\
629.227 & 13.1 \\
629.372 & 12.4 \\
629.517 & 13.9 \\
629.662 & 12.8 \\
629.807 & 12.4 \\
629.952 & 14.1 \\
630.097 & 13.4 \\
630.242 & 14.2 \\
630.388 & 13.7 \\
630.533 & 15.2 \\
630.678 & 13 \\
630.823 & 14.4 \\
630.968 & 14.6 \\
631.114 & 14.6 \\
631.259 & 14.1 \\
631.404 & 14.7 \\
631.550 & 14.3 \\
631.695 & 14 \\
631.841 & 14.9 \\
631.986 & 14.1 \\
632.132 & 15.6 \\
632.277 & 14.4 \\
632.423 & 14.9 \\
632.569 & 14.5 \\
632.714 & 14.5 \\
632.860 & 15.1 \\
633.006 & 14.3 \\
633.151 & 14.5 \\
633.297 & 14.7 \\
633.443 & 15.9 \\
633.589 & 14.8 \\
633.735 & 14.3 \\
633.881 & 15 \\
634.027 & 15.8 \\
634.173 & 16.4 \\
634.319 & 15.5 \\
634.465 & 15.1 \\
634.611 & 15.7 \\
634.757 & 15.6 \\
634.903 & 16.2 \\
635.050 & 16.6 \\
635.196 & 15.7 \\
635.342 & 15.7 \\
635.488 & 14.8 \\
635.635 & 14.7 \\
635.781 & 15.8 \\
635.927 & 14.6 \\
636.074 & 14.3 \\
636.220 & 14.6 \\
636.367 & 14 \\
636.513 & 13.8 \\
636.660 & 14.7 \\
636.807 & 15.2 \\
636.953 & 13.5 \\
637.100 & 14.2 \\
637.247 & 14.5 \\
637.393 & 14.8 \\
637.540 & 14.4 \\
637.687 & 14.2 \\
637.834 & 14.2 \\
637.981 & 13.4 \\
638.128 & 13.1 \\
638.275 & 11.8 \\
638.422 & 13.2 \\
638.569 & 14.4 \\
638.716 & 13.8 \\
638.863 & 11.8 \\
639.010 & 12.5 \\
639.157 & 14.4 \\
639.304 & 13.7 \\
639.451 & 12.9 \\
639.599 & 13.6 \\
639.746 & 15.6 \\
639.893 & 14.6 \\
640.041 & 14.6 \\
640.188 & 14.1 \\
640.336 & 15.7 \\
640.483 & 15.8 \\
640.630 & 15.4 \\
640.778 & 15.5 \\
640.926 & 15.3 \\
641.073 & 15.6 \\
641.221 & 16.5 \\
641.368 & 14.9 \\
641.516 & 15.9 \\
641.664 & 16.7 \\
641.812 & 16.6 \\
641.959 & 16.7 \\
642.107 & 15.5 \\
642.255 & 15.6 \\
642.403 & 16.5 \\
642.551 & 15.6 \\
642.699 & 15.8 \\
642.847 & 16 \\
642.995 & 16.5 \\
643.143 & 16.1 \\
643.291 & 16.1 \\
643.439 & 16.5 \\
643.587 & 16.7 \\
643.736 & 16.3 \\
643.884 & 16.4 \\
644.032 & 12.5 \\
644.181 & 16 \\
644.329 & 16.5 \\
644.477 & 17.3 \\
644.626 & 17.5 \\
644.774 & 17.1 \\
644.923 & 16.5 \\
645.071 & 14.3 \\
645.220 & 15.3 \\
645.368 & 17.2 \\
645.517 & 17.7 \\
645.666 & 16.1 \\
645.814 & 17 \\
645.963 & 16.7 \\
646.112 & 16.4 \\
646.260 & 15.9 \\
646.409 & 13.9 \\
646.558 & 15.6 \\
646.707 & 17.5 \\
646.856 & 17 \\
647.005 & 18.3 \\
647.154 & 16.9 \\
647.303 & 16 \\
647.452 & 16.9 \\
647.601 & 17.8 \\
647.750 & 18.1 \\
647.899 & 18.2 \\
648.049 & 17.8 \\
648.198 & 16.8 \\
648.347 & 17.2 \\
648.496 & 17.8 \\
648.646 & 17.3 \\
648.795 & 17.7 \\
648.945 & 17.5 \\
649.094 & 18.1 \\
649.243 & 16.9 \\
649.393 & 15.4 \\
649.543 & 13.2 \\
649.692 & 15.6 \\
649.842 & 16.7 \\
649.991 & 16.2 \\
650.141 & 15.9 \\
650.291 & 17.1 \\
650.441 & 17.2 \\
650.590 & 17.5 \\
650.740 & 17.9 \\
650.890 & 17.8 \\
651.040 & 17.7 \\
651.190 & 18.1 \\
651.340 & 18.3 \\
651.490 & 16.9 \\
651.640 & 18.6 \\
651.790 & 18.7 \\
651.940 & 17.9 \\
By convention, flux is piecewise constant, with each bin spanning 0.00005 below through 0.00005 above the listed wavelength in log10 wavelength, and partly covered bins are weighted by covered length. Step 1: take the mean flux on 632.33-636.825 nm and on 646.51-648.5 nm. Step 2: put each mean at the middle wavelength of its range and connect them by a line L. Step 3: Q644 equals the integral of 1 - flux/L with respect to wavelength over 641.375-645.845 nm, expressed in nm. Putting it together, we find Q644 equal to 0.11 nm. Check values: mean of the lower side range 15.1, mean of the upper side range 17.3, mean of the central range 16.2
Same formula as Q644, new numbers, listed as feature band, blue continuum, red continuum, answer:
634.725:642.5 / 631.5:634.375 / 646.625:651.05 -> 0.45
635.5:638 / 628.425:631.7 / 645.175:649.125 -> 0.10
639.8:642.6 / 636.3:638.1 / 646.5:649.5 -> -0.06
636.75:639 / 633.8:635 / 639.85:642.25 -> 0.28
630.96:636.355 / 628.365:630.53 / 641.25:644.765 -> -0.28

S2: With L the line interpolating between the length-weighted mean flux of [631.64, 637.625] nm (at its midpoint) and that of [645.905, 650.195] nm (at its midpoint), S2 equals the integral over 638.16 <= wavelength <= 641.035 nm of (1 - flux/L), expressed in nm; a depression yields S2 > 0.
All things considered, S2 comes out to 0.27 nm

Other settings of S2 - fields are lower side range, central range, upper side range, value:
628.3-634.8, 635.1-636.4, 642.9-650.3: 0.00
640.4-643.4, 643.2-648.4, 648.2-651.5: -0.03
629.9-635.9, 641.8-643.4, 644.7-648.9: 0.02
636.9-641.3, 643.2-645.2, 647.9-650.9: -0.07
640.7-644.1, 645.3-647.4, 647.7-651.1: -0.01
